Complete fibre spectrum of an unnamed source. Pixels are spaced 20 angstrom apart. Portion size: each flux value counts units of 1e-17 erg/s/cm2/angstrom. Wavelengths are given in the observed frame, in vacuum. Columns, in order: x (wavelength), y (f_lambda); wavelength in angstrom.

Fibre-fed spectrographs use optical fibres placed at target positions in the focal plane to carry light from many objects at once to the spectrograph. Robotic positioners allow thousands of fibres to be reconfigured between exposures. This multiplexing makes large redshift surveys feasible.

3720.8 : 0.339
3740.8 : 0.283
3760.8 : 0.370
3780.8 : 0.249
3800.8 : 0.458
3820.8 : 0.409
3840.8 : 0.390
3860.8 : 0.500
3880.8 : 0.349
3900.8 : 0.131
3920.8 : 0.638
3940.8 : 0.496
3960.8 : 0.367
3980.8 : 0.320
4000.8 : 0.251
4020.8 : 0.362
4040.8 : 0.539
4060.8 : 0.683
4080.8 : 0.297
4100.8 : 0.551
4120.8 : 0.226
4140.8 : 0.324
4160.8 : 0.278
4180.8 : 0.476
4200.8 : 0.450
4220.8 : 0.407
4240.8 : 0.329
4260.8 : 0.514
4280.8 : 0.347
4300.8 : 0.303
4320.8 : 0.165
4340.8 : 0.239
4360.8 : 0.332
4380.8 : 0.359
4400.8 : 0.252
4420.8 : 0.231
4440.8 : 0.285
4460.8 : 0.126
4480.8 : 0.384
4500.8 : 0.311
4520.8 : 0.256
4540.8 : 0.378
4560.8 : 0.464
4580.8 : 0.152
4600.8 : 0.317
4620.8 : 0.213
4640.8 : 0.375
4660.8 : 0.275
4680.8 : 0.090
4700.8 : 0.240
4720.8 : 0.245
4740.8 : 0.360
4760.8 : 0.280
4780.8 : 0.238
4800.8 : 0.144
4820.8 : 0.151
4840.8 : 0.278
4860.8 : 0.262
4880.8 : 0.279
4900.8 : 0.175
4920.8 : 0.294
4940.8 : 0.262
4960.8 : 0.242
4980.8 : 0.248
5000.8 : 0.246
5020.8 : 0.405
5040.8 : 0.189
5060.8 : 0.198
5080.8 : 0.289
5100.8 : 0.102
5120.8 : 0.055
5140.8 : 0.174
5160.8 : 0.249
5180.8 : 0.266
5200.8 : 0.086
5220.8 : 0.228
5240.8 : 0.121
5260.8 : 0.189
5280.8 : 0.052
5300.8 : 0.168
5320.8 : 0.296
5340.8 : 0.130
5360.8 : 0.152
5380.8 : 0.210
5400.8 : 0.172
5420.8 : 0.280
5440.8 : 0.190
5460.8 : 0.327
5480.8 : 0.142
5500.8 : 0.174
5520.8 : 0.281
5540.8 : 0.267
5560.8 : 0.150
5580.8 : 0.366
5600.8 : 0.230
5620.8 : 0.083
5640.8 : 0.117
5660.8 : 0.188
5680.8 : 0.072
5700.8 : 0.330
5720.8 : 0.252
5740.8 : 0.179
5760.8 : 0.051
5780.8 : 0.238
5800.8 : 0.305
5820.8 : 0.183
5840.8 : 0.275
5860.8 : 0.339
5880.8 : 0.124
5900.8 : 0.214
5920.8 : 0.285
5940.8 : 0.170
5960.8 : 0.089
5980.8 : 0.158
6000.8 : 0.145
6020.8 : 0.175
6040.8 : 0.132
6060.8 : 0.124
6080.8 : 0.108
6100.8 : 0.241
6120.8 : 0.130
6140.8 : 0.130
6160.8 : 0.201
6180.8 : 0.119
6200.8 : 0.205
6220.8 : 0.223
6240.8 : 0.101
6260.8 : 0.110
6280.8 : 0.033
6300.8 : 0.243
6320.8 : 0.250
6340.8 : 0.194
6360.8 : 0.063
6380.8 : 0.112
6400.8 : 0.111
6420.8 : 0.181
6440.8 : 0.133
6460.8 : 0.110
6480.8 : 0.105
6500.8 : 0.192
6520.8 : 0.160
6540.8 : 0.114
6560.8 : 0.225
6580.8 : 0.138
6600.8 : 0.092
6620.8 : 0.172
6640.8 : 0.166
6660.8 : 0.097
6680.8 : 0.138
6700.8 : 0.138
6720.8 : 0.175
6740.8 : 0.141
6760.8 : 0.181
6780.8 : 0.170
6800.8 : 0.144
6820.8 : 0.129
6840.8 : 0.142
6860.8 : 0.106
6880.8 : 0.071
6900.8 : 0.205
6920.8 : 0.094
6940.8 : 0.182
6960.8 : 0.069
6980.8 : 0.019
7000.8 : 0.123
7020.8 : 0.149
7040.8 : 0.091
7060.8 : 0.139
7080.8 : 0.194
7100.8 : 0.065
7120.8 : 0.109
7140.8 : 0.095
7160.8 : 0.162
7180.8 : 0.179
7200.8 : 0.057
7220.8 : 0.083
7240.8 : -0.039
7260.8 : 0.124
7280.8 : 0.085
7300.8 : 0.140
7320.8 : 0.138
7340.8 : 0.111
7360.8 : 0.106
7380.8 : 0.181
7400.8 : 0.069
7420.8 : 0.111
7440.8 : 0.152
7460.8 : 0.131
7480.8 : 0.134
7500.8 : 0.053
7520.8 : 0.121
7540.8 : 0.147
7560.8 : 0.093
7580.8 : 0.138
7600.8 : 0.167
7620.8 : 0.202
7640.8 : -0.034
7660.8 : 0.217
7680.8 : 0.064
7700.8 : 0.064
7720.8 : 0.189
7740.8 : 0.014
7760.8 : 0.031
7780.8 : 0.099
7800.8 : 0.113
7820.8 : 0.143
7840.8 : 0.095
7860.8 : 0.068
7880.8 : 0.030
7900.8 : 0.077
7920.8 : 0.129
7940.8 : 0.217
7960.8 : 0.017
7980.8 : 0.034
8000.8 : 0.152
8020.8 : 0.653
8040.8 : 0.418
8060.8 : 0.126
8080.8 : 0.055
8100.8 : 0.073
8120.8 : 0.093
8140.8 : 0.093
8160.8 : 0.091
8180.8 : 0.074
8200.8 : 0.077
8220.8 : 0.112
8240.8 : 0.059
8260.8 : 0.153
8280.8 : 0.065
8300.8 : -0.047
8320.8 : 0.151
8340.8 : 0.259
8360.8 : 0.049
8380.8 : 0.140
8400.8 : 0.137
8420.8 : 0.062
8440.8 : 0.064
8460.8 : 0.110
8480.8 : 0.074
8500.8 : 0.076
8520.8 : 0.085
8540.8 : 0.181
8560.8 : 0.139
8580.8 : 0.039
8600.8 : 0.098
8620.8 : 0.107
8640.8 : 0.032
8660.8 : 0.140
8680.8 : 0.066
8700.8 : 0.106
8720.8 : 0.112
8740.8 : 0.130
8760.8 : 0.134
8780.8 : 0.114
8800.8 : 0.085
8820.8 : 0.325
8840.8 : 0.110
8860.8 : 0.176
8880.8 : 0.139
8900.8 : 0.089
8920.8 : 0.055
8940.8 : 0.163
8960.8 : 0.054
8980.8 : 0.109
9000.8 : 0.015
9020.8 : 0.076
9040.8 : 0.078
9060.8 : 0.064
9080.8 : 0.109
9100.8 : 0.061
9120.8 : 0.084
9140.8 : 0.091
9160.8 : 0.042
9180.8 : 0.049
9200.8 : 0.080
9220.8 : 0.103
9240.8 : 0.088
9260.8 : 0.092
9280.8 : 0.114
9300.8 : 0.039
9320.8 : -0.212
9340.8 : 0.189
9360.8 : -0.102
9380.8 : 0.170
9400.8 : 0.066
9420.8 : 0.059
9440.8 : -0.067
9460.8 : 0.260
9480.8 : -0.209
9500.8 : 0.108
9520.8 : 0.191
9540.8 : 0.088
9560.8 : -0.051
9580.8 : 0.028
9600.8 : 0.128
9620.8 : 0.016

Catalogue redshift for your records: 1.153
